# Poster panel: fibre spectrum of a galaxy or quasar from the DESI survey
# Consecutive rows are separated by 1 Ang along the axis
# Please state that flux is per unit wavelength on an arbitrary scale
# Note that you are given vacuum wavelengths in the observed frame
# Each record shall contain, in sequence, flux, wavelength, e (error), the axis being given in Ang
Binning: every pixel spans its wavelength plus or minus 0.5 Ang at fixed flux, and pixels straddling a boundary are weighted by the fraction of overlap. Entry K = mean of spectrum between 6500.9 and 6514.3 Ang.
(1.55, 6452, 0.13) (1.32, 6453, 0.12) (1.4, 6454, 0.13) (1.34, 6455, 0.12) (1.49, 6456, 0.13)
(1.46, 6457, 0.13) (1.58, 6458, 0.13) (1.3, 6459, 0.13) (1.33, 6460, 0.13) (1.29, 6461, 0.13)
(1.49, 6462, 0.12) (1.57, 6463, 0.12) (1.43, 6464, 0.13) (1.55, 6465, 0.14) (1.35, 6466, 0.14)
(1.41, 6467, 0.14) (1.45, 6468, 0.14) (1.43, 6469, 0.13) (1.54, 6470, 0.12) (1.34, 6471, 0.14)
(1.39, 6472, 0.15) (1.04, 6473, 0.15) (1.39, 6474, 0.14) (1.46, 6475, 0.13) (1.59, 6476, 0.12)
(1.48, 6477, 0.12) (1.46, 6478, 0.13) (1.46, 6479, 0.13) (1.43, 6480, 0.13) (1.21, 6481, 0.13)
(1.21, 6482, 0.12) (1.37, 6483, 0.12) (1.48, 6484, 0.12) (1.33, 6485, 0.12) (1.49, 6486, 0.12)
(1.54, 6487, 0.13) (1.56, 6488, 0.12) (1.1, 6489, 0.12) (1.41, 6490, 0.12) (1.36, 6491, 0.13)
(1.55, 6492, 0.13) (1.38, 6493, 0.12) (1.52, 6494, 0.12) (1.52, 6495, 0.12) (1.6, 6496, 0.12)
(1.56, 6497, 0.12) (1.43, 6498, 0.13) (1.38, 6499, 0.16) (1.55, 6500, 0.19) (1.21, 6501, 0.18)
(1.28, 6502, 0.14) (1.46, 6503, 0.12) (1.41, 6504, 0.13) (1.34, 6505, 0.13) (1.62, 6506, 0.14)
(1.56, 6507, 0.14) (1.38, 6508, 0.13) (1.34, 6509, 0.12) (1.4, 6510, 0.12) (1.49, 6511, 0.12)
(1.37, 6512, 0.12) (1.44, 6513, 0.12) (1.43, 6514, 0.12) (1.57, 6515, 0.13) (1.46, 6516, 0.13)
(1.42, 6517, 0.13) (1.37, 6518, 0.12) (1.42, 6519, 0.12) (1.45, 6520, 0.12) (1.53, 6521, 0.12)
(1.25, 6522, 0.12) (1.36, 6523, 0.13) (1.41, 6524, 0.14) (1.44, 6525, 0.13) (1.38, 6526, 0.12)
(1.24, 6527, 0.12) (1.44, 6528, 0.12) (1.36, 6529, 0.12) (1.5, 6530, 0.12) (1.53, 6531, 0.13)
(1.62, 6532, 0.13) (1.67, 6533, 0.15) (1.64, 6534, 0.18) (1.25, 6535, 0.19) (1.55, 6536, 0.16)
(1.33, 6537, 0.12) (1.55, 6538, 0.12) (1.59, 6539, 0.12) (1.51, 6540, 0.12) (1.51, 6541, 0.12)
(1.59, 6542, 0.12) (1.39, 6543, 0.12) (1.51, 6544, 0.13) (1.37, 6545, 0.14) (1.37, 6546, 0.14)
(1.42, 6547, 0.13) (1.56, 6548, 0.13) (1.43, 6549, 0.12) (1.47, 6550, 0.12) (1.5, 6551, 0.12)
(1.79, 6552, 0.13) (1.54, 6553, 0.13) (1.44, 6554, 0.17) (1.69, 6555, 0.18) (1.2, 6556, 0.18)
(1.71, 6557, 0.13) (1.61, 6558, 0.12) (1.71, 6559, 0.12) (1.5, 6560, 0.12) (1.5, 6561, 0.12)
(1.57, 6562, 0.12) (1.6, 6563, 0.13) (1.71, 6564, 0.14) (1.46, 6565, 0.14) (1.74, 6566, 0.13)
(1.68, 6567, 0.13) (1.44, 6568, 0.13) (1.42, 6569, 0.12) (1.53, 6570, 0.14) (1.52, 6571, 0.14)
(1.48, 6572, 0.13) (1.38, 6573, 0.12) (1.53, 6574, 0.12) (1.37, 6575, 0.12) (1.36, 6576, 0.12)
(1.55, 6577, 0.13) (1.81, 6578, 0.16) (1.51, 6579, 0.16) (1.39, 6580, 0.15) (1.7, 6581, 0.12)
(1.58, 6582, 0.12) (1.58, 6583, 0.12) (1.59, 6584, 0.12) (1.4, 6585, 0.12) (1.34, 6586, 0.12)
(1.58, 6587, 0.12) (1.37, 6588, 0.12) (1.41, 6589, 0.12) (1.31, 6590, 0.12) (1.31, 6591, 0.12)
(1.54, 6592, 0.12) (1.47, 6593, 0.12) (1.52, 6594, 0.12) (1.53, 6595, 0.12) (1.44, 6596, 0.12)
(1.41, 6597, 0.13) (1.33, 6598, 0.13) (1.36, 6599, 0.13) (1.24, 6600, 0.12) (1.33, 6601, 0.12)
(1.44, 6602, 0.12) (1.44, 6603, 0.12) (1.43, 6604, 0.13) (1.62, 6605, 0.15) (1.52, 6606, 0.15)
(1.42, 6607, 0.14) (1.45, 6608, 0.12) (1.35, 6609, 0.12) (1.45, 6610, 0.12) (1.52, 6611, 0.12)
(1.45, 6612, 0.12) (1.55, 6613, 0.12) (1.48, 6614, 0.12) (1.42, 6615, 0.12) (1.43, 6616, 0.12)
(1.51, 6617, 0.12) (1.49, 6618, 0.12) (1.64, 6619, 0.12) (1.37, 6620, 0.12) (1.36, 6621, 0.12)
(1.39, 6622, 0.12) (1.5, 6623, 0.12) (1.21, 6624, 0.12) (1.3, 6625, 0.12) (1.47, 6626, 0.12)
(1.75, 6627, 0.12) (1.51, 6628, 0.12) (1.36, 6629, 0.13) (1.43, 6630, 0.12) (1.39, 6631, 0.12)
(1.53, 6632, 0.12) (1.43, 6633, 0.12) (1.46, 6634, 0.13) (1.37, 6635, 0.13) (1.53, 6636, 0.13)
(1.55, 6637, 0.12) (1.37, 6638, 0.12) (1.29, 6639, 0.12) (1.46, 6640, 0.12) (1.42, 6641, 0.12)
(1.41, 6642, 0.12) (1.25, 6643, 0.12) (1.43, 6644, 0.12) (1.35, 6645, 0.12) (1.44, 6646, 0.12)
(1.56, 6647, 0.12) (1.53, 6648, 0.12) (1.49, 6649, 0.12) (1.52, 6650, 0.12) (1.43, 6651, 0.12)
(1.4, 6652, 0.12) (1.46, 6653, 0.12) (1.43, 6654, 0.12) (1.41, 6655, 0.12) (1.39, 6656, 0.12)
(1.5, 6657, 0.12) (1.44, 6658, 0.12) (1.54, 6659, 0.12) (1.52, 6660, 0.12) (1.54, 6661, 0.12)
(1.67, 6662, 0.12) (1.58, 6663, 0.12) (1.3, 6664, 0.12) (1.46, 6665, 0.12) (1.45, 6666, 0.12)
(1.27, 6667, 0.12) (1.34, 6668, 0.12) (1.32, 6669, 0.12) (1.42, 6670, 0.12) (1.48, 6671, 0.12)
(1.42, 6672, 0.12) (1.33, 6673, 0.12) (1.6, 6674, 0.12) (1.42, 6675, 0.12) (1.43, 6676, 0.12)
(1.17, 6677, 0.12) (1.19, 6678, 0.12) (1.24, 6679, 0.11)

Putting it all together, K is 1.41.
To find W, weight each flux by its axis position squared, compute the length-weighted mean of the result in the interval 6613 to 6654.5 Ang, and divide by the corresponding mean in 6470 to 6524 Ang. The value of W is 1.06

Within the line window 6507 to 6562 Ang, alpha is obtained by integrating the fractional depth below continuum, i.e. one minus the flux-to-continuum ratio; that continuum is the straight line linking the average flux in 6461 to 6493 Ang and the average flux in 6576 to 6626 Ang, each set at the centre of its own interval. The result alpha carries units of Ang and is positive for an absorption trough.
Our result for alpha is -1.6 Ang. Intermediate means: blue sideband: 1.41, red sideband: 1.46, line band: 1.47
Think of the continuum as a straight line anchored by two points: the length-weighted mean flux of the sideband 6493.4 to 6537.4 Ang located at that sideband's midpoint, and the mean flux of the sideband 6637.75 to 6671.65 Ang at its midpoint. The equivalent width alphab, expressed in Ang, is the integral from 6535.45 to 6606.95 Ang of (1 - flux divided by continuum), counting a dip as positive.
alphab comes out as -2.7 Ang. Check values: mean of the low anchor 1.44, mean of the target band 1.49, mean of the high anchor 1.44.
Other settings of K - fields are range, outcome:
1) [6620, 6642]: 1.43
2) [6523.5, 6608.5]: 1.49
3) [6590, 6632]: 1.44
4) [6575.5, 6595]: 1.49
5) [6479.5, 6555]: 1.45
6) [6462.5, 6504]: 1.42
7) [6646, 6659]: 1.47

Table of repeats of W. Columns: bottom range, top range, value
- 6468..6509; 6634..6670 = 1.07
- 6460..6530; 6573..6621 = 1.06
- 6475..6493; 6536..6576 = 1.10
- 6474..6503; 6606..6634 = 1.06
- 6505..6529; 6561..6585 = 1.10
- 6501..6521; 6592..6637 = 1.05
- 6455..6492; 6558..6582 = 1.13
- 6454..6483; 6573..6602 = 1.07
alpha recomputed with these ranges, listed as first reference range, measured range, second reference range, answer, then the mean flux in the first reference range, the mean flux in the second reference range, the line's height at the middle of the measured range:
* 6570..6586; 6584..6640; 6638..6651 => 1.10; 1.51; 1.43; 1.47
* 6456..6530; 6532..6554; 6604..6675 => -1.13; 1.42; 1.45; 1.43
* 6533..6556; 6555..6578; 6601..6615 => -0.77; 1.5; 1.46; 1.49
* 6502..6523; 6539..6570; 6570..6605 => -1.82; 1.43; 1.46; 1.45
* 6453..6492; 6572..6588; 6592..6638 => -0.75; 1.41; 1.45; 1.44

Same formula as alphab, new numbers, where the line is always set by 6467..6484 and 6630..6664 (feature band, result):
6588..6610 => 0.2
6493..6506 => -0.4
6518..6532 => 0.0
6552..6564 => -1.2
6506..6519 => -0.3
